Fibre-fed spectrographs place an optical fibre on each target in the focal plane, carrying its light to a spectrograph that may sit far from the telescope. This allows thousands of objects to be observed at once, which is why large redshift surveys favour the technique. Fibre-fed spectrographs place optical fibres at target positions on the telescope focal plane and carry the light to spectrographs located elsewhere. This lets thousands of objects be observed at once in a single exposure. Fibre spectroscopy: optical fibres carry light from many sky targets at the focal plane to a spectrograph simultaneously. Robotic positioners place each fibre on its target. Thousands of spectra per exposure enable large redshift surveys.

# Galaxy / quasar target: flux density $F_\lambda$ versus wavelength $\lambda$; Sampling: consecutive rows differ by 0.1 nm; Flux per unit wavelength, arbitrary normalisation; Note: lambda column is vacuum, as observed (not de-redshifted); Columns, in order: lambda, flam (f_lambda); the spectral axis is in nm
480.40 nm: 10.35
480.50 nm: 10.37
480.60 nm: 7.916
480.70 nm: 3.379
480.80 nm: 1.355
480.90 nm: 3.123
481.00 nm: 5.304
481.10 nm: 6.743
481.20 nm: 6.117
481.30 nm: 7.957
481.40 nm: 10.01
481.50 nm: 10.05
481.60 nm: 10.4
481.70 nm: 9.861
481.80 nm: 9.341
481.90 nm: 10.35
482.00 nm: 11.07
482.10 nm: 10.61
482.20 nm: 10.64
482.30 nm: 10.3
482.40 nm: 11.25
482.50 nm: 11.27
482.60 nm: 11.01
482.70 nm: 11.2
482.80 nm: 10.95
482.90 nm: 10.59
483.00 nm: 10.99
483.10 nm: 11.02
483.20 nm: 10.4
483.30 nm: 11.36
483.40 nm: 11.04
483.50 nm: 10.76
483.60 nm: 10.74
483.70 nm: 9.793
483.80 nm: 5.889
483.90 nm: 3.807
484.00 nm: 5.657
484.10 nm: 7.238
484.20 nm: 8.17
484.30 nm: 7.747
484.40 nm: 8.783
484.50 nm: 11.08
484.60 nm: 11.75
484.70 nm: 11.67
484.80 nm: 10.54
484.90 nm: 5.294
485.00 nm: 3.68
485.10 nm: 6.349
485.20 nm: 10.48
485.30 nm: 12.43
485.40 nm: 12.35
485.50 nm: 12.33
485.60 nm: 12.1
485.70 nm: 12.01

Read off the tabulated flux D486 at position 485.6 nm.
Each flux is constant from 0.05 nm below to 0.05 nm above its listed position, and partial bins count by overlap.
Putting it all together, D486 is 12.1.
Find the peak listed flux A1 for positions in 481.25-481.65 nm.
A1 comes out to 10.4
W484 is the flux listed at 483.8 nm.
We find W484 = 5.889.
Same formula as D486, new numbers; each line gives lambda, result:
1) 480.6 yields 7.916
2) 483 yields 10.99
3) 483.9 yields 3.807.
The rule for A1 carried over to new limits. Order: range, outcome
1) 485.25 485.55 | 12.43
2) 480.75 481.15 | 6.743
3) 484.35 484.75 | 11.75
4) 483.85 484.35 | 8.17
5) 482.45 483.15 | 11.27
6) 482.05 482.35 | 10.64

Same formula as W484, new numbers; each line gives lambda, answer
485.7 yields 12.01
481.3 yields 7.957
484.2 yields 8.17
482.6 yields 11.01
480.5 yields 10.37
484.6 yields 11.75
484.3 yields 7.747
